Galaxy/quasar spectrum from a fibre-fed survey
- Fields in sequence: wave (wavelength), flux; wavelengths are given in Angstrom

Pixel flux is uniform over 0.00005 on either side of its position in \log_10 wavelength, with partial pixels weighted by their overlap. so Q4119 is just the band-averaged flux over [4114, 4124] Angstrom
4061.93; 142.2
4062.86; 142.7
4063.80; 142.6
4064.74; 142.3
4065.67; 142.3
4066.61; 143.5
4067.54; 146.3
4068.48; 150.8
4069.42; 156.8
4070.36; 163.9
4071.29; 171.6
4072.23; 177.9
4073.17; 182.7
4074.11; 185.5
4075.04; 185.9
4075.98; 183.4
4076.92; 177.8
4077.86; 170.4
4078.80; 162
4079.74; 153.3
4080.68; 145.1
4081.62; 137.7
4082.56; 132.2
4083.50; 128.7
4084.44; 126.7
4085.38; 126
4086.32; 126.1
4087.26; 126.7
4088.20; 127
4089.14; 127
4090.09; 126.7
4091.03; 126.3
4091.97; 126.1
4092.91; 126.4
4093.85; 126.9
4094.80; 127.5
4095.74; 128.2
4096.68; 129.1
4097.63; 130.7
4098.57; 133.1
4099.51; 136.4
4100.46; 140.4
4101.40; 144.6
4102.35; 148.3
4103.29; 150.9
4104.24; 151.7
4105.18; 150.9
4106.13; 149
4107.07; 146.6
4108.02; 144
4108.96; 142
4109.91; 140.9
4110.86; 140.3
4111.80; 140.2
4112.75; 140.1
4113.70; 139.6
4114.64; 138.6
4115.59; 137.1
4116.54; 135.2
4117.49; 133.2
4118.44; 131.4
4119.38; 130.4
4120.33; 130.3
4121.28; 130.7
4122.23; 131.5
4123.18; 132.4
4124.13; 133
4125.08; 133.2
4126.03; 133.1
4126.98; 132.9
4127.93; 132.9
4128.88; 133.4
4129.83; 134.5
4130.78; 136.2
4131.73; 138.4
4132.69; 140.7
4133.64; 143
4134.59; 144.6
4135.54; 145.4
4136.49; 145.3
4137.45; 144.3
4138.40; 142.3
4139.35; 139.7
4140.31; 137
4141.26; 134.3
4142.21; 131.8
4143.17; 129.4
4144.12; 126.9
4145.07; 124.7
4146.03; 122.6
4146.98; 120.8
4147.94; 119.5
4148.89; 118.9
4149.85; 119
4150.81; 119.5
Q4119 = 133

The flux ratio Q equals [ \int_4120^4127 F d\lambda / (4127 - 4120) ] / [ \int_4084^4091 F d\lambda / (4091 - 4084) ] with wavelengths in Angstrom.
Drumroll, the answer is 1.0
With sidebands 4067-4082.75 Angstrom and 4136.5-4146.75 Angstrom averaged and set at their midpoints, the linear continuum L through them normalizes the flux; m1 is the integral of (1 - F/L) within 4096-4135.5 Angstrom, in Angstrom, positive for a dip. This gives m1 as 1.93 Angstrom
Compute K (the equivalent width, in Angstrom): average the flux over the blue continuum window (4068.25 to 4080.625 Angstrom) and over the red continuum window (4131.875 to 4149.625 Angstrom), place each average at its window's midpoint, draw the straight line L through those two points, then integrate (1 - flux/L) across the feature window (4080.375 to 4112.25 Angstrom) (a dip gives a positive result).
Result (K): 4.5 Angstrom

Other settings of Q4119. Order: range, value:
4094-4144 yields 138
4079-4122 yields 136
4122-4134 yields 135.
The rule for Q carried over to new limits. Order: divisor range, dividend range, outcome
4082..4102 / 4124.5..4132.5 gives 1.04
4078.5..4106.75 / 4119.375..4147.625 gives 0.99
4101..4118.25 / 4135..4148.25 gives 0.93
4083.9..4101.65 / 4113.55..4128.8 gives 1.03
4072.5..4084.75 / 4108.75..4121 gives 0.85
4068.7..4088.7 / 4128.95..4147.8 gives 0.88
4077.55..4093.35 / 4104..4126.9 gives 1.02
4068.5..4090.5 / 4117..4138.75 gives 0.89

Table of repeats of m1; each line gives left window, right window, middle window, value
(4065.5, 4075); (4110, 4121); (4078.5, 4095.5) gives 2.43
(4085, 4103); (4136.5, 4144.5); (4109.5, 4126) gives -0.17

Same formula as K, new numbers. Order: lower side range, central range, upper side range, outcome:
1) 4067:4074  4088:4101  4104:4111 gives 2.0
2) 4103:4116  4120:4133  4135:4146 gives 0.5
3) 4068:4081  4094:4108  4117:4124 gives 0.7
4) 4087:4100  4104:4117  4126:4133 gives -1.1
